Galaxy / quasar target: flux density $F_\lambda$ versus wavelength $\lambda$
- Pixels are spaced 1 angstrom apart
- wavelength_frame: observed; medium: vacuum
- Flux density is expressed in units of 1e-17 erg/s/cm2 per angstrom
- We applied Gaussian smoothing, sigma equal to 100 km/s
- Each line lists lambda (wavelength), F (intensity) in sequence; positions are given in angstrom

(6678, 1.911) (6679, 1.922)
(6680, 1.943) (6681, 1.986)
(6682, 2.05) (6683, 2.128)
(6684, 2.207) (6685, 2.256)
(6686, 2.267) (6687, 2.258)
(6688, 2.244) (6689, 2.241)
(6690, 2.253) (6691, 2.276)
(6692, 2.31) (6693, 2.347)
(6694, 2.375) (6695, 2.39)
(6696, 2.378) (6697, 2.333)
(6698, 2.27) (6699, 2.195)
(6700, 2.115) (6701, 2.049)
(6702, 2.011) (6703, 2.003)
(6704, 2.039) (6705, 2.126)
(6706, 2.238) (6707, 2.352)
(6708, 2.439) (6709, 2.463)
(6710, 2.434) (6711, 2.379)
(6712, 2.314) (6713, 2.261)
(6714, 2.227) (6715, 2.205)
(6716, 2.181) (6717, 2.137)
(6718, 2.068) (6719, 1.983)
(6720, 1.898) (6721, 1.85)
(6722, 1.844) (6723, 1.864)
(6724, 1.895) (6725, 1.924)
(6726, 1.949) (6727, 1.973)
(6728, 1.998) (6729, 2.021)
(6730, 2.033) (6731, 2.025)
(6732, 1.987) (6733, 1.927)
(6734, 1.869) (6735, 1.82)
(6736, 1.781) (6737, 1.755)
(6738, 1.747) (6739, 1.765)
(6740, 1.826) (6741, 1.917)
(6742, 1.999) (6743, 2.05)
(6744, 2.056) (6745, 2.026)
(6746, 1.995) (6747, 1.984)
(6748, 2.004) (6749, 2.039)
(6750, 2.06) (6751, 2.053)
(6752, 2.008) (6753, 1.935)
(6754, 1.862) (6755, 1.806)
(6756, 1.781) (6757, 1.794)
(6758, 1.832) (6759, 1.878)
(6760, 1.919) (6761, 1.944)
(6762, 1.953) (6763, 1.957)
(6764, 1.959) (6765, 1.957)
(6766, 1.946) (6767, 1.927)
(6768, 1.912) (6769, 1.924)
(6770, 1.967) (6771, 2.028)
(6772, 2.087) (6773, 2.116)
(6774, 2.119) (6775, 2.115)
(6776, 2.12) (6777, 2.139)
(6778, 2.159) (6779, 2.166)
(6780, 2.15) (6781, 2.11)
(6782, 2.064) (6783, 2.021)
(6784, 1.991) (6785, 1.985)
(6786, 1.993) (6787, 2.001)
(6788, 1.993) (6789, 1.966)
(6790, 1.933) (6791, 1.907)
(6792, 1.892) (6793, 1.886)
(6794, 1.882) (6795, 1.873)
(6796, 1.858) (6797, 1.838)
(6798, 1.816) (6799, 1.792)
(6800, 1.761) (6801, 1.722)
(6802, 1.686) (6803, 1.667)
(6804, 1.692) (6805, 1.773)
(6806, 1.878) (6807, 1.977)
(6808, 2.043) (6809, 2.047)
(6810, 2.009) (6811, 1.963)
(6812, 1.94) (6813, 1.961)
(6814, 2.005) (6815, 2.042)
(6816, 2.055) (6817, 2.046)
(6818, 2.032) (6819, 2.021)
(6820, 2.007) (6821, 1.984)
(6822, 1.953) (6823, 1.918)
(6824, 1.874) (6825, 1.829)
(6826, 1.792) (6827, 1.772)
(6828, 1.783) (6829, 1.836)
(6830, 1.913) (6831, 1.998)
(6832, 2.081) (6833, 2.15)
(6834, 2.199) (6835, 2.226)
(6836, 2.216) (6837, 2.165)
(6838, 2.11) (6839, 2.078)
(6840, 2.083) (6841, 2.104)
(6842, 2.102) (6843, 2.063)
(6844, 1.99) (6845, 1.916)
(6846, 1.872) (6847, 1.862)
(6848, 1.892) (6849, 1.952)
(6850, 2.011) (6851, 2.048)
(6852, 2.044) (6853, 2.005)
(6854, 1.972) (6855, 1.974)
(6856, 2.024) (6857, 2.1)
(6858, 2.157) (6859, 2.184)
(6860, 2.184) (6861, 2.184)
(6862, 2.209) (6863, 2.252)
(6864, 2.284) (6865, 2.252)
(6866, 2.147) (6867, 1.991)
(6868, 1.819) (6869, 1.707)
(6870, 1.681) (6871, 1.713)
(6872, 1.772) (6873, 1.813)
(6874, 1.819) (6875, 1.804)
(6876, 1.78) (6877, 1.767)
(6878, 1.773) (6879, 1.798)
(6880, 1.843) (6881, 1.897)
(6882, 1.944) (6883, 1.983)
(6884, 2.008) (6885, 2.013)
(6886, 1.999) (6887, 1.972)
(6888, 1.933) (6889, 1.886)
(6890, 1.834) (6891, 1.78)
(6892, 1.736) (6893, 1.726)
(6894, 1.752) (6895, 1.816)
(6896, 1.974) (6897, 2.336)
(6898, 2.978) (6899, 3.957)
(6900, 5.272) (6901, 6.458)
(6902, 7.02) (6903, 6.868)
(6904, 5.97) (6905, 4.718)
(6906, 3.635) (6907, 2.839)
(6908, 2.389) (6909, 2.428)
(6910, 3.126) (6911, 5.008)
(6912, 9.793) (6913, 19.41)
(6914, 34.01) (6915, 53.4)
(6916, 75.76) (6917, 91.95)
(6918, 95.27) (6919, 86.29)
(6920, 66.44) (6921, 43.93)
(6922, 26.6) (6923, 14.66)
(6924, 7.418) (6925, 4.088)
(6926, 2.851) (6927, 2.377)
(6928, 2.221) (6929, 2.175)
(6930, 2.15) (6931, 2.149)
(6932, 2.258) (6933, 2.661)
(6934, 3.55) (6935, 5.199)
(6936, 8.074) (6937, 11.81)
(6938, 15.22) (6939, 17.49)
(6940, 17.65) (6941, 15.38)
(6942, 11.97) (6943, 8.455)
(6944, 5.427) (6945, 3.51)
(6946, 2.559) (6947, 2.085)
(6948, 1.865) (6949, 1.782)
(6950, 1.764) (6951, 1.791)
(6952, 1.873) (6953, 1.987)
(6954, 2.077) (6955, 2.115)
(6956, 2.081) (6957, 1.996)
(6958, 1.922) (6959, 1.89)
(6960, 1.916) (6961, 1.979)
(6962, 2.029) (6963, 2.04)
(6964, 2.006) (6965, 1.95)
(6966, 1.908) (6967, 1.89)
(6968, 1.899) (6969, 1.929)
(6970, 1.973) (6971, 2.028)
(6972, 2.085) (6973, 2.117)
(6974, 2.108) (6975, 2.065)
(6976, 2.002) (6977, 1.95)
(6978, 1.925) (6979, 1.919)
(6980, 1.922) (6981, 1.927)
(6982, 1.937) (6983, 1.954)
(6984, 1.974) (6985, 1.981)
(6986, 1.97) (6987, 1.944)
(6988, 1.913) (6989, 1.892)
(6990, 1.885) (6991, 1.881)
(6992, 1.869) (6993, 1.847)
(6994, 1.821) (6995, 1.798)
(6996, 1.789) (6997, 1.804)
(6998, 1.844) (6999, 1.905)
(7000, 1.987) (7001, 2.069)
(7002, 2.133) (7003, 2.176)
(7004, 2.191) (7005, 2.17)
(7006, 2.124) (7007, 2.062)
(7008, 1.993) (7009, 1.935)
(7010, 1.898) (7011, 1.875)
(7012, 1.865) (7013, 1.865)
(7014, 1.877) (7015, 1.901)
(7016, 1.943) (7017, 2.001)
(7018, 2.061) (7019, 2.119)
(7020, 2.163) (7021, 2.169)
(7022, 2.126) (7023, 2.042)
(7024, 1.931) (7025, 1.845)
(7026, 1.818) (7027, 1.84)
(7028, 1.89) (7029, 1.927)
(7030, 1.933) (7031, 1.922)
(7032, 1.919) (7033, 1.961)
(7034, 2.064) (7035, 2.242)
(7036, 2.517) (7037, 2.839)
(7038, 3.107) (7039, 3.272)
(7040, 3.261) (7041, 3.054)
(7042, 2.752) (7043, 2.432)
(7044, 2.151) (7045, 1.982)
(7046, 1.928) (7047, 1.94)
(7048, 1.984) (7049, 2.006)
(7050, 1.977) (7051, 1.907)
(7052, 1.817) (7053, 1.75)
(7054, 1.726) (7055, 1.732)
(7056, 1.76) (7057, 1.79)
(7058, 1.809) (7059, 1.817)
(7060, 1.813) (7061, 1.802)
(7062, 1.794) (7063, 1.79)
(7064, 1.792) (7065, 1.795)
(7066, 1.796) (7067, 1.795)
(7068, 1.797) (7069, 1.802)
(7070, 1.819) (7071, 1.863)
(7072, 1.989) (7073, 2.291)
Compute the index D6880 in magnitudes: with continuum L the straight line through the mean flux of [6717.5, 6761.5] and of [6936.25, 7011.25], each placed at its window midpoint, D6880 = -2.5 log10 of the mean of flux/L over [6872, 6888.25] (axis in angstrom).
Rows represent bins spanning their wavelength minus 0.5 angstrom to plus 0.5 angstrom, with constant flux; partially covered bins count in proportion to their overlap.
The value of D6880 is 0.38 mag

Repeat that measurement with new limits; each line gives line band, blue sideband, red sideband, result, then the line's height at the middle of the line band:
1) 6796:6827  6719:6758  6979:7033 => 0.018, 1.93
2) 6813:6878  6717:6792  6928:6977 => 0.412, 2.93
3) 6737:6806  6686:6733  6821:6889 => 0.075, 2.08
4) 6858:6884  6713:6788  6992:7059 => 0.036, 2.02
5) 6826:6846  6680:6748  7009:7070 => 0.023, 2.07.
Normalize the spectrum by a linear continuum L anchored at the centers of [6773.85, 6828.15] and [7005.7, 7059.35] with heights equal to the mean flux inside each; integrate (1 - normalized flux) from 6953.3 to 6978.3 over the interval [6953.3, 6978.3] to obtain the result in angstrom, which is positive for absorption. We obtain 0.6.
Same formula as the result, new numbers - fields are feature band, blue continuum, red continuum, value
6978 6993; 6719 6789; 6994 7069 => 0.73 angstrom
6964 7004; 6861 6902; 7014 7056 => 4.08 angstrom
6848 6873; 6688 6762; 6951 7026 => -0.10 angstrom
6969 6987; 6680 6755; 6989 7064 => 0.51 angstrom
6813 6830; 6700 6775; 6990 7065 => 0.69 angstrom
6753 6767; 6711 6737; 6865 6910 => 1.58 angstrom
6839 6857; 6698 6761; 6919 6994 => 9.12 angstrom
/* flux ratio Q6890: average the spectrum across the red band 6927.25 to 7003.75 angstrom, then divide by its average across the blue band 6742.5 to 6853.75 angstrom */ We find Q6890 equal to 1.67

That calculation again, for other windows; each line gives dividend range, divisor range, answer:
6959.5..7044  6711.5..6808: 1.05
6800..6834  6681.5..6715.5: 0.86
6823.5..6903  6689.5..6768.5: 1.08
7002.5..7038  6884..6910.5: 0.65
